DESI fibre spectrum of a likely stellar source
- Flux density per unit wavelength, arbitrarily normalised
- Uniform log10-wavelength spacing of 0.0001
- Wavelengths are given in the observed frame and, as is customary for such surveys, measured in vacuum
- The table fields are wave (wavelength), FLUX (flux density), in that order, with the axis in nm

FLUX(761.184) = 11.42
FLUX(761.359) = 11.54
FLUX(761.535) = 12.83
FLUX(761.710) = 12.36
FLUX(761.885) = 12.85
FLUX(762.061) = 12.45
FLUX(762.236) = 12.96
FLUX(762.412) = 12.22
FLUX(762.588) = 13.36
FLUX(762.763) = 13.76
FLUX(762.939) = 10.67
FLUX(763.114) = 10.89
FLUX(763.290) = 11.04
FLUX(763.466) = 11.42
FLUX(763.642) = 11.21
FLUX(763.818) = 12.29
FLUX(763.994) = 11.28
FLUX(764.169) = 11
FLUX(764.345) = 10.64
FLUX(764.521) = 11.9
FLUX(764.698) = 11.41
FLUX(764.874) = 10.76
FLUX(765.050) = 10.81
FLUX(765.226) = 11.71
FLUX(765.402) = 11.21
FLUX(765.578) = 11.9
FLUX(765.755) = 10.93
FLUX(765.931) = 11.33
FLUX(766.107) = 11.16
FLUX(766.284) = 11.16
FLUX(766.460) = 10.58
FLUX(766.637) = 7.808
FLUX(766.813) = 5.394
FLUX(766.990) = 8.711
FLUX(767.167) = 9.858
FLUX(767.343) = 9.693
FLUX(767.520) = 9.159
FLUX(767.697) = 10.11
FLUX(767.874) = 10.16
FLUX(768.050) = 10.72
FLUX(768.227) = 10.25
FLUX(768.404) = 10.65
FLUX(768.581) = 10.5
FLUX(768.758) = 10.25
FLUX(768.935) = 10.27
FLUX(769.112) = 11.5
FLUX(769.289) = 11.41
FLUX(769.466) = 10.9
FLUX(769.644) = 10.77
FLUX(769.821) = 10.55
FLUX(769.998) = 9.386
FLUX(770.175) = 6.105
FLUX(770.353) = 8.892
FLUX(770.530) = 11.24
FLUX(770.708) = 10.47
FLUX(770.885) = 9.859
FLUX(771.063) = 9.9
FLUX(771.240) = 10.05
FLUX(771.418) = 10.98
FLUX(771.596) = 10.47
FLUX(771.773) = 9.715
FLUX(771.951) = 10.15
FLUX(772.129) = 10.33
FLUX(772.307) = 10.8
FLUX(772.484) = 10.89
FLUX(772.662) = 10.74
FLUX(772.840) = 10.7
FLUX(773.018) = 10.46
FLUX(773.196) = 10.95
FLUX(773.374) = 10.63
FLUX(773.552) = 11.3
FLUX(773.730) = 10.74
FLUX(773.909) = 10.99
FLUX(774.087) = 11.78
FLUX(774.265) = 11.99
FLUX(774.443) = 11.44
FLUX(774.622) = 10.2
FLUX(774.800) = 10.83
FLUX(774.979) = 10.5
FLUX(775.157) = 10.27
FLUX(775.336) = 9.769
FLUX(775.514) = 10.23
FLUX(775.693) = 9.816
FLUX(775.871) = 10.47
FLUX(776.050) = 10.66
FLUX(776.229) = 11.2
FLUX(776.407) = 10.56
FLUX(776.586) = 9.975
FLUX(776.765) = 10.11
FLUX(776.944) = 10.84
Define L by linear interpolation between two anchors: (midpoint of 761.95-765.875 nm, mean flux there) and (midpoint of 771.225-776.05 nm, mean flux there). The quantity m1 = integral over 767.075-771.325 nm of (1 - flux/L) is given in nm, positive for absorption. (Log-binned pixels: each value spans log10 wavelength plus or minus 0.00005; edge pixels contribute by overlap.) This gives 0.38 nm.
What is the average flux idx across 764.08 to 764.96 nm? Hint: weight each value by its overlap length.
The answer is 11.1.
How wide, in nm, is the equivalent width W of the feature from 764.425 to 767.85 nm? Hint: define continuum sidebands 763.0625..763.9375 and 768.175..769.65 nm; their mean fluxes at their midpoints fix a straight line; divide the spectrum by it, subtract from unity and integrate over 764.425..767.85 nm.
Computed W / 0.240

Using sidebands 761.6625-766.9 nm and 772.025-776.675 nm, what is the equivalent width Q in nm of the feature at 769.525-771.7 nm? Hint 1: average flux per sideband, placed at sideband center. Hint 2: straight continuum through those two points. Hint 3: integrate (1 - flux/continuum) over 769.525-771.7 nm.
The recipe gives 0.20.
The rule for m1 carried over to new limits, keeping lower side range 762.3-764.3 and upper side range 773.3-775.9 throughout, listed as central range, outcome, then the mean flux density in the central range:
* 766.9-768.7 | 0.21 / 9.98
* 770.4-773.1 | 0.14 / 10.4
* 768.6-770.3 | 0.16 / 10.1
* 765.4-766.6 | 0.05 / 11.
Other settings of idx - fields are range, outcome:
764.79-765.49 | 11.1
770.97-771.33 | 9.97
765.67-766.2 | 11.1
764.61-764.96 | 11.1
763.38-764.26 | 11.4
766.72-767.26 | 8.01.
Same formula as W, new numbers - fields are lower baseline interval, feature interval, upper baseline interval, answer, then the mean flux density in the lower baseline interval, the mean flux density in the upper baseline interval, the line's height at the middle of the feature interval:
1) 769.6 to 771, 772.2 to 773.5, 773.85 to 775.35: -0.04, 9.63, 10.9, 10.4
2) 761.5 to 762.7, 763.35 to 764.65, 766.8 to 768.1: 0.02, 12.7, 9.4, 11.6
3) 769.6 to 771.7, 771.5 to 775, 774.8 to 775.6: -0.24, 9.87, 10.3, 10.1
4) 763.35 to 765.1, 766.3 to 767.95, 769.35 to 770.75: 0.22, 11.3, 9.79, 10.5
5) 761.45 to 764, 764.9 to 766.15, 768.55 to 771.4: 0.01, 12.1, 10.1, 11.4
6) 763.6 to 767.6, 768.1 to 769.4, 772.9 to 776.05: -0.01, 10.5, 10.7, 10.6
